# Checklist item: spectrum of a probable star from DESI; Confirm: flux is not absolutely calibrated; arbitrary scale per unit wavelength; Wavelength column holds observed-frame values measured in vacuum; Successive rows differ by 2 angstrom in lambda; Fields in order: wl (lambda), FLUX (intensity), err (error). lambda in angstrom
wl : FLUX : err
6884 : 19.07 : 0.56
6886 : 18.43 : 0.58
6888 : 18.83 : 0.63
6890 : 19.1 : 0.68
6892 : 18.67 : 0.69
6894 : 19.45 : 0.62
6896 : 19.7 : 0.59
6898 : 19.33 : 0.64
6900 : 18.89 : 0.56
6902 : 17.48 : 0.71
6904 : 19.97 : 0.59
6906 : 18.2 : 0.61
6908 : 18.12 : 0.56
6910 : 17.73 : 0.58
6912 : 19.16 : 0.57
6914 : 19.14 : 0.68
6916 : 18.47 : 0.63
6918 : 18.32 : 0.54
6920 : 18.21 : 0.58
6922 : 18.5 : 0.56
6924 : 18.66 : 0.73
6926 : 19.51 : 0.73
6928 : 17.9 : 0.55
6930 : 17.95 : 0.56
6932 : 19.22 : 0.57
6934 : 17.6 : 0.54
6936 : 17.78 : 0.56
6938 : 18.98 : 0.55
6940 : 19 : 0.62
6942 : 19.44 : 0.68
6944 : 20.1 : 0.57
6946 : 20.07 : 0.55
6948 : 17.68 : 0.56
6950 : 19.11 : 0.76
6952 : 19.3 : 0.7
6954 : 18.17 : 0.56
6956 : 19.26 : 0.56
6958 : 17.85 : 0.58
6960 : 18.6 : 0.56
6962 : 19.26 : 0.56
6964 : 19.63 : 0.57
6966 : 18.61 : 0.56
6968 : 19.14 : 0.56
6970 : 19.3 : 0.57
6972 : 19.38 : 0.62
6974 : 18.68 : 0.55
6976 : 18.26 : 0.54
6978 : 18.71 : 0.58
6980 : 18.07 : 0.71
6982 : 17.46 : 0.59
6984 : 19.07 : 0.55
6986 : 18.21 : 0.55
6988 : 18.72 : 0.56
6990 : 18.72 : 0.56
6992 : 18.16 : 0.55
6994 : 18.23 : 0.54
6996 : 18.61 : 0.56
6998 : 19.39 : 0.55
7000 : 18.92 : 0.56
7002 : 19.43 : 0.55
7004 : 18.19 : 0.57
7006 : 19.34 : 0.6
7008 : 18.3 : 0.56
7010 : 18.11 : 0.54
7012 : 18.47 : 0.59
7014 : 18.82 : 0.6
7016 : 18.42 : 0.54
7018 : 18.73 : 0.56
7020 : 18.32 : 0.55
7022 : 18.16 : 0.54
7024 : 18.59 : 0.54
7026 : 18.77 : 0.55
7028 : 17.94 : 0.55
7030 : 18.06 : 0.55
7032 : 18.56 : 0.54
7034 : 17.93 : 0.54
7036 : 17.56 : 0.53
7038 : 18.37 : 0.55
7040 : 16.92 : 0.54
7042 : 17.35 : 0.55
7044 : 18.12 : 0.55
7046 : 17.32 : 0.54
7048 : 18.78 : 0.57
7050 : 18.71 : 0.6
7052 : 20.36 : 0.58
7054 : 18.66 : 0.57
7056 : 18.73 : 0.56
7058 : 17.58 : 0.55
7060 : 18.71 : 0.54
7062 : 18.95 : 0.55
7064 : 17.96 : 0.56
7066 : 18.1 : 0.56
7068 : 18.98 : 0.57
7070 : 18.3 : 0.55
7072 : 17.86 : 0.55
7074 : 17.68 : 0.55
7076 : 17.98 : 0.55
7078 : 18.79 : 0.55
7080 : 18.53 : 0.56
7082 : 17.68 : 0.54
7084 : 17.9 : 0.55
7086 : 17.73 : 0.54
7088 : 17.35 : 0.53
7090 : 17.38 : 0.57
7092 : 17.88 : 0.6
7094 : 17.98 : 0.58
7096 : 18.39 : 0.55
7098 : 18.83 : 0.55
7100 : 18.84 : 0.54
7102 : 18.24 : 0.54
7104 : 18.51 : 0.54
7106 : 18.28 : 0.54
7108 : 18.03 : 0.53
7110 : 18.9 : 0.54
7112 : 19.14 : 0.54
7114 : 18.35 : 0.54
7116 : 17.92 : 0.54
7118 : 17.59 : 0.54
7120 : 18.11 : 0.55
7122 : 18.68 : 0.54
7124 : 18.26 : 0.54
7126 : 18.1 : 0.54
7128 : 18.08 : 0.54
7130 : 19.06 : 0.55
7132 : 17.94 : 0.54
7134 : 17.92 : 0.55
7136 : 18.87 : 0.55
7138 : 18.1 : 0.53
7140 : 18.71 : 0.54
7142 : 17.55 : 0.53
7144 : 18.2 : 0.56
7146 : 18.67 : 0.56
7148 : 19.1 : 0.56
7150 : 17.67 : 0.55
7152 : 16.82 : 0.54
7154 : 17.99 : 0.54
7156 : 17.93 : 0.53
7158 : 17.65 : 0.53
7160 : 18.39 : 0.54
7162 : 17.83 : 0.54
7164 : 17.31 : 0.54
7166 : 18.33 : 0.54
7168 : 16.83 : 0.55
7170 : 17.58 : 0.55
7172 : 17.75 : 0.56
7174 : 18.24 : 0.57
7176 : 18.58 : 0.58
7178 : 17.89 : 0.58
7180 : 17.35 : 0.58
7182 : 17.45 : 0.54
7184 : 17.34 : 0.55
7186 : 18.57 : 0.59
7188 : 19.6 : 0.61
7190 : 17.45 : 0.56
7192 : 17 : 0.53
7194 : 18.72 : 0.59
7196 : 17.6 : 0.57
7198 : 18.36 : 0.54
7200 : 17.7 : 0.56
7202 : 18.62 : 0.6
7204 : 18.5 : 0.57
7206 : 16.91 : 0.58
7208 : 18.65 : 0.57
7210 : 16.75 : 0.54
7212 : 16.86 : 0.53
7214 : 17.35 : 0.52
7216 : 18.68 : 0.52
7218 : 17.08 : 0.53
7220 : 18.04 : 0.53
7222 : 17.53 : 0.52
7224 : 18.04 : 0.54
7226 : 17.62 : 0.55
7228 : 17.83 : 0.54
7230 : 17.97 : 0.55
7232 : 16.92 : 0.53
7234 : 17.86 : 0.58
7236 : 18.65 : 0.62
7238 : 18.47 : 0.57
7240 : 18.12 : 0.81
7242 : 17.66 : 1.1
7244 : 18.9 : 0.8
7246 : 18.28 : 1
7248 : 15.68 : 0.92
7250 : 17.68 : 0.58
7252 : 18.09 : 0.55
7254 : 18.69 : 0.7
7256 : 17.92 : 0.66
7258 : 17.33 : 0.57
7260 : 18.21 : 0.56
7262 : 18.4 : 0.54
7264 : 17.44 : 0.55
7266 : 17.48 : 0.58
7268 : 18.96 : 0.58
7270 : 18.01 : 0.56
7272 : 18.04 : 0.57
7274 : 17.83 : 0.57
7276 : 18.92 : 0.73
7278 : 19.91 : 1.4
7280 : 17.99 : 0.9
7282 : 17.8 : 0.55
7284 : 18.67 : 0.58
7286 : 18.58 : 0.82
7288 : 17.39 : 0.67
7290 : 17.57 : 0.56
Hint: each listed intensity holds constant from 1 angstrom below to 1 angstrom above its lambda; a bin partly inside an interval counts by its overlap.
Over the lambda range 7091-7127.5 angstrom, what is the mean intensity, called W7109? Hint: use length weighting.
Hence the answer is 18.3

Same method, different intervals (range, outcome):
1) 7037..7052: 18.1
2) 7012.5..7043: 18.2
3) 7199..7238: 17.8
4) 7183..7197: 18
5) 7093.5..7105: 18.5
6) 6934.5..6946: 19.1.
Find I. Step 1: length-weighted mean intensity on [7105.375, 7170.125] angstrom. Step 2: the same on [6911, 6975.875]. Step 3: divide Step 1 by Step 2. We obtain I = 0.96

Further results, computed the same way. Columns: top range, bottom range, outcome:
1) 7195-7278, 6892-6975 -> 0.95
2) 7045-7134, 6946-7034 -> 0.98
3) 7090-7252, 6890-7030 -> 0.96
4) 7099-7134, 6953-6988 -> 0.98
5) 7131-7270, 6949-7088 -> 0.97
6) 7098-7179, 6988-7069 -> 0.98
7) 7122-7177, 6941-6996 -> 0.96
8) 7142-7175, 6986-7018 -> 0.96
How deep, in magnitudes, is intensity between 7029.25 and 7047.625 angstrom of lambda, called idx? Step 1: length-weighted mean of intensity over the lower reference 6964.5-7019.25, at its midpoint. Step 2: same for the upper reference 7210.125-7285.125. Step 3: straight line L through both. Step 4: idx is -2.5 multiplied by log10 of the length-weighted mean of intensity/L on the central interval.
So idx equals 0.04 mag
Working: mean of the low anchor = 18.7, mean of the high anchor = 18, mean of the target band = 17.8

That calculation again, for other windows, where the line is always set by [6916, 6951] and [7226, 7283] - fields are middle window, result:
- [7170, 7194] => 0.01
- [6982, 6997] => 0.01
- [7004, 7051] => 0.02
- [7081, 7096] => 0.04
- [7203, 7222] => 0.03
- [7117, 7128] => 0.01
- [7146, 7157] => 0.02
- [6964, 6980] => -0.01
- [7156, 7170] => 0.03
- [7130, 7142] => 0.00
